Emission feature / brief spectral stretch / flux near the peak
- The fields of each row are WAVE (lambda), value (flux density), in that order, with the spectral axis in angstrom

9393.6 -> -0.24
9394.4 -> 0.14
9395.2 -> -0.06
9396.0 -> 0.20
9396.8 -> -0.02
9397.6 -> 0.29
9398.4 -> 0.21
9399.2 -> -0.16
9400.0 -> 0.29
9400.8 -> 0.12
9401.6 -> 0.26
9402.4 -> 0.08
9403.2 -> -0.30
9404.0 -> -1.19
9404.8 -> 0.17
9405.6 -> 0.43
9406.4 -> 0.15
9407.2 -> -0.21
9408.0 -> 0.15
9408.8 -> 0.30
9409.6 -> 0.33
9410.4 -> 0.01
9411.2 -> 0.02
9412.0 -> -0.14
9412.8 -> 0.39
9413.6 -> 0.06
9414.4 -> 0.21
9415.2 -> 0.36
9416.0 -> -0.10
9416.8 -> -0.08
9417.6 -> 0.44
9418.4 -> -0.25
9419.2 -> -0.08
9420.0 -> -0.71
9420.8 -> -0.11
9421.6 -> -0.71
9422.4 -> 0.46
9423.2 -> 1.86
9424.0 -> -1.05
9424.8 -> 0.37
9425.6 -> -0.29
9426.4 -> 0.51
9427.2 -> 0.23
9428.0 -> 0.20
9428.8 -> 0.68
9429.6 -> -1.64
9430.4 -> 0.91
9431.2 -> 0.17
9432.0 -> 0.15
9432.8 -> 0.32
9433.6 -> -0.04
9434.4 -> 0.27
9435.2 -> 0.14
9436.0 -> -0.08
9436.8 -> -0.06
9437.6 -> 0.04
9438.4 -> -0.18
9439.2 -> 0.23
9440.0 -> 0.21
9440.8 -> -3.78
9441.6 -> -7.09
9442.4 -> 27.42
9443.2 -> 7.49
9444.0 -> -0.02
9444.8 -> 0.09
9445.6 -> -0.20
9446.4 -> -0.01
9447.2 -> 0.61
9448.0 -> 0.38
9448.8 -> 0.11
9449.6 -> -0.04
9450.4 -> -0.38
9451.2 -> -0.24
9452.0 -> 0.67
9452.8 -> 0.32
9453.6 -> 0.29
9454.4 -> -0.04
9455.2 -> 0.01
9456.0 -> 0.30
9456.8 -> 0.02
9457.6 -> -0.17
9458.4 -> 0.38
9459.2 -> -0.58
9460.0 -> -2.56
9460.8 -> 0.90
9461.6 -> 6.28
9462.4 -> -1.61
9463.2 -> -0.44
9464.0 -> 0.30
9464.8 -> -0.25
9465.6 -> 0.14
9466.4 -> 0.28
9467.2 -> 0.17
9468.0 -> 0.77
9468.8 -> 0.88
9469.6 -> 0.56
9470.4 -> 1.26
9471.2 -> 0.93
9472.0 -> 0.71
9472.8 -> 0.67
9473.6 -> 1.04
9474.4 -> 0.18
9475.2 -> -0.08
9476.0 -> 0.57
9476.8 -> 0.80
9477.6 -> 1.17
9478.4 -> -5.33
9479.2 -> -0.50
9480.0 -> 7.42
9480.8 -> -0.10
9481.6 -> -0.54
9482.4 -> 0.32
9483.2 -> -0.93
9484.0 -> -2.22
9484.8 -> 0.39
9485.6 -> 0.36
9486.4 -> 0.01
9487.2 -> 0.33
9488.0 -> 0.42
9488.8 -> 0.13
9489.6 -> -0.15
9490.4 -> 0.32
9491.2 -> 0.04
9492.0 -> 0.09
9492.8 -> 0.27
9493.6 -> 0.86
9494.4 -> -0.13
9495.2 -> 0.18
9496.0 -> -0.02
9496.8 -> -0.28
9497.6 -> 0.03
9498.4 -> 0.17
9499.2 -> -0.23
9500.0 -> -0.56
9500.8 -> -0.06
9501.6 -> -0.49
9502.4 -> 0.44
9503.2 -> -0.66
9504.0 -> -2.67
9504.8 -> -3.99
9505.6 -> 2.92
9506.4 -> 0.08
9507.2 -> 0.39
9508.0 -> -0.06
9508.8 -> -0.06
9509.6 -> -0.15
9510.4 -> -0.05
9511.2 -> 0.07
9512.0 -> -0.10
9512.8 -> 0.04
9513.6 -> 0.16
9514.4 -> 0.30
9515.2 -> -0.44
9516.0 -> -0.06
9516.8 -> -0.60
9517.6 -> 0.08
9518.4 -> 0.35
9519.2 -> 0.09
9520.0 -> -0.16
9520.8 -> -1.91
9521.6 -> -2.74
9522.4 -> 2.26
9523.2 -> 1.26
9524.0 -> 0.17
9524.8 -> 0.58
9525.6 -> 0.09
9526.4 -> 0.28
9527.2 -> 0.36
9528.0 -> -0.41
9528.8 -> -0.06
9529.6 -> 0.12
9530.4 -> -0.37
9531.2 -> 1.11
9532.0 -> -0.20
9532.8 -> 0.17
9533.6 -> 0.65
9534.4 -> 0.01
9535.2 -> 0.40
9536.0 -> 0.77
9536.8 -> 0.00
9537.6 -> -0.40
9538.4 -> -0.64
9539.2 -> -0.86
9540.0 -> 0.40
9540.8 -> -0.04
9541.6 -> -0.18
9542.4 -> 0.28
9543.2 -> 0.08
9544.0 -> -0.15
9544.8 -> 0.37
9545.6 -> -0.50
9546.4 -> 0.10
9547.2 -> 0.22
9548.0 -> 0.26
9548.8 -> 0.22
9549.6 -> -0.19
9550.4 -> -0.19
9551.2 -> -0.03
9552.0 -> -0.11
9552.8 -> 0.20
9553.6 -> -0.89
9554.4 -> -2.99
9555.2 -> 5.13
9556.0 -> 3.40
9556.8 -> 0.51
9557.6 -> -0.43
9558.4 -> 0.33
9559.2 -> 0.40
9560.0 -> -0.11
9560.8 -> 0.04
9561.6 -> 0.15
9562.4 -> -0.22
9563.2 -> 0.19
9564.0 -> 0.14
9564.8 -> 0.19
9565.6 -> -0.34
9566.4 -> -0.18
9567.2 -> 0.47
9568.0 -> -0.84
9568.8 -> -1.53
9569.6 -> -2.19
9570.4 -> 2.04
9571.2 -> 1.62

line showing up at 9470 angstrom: [O III]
